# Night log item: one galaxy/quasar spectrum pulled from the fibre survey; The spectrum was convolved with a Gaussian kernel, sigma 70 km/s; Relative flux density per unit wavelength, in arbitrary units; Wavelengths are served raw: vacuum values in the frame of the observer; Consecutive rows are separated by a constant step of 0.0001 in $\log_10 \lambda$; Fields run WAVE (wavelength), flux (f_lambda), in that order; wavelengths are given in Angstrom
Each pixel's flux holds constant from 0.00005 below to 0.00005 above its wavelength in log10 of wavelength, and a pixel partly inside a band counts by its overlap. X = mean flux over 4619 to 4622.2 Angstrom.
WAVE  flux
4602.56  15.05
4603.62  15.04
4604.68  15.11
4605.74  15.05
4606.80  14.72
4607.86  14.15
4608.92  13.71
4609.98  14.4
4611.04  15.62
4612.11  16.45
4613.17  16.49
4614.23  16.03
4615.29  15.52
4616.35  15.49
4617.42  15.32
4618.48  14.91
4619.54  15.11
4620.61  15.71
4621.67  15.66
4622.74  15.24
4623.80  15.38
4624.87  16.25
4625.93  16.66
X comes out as 15.5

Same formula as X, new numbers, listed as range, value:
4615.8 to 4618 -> 15.4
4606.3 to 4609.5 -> 14.2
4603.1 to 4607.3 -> 15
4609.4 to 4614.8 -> 15.8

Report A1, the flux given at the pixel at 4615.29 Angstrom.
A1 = 15.52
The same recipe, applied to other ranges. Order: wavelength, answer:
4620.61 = 15.71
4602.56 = 15.05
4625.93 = 16.66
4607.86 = 14.15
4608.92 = 13.71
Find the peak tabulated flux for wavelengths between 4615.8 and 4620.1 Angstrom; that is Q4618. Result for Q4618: 15.49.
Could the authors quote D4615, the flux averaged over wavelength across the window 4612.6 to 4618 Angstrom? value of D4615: 15.8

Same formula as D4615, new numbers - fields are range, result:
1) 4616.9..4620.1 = 15.1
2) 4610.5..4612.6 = 16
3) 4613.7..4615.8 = 15.8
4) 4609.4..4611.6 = 15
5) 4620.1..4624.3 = 15.5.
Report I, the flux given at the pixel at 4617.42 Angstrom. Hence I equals 15.32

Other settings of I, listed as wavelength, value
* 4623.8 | 15.38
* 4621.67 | 15.66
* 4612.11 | 16.45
